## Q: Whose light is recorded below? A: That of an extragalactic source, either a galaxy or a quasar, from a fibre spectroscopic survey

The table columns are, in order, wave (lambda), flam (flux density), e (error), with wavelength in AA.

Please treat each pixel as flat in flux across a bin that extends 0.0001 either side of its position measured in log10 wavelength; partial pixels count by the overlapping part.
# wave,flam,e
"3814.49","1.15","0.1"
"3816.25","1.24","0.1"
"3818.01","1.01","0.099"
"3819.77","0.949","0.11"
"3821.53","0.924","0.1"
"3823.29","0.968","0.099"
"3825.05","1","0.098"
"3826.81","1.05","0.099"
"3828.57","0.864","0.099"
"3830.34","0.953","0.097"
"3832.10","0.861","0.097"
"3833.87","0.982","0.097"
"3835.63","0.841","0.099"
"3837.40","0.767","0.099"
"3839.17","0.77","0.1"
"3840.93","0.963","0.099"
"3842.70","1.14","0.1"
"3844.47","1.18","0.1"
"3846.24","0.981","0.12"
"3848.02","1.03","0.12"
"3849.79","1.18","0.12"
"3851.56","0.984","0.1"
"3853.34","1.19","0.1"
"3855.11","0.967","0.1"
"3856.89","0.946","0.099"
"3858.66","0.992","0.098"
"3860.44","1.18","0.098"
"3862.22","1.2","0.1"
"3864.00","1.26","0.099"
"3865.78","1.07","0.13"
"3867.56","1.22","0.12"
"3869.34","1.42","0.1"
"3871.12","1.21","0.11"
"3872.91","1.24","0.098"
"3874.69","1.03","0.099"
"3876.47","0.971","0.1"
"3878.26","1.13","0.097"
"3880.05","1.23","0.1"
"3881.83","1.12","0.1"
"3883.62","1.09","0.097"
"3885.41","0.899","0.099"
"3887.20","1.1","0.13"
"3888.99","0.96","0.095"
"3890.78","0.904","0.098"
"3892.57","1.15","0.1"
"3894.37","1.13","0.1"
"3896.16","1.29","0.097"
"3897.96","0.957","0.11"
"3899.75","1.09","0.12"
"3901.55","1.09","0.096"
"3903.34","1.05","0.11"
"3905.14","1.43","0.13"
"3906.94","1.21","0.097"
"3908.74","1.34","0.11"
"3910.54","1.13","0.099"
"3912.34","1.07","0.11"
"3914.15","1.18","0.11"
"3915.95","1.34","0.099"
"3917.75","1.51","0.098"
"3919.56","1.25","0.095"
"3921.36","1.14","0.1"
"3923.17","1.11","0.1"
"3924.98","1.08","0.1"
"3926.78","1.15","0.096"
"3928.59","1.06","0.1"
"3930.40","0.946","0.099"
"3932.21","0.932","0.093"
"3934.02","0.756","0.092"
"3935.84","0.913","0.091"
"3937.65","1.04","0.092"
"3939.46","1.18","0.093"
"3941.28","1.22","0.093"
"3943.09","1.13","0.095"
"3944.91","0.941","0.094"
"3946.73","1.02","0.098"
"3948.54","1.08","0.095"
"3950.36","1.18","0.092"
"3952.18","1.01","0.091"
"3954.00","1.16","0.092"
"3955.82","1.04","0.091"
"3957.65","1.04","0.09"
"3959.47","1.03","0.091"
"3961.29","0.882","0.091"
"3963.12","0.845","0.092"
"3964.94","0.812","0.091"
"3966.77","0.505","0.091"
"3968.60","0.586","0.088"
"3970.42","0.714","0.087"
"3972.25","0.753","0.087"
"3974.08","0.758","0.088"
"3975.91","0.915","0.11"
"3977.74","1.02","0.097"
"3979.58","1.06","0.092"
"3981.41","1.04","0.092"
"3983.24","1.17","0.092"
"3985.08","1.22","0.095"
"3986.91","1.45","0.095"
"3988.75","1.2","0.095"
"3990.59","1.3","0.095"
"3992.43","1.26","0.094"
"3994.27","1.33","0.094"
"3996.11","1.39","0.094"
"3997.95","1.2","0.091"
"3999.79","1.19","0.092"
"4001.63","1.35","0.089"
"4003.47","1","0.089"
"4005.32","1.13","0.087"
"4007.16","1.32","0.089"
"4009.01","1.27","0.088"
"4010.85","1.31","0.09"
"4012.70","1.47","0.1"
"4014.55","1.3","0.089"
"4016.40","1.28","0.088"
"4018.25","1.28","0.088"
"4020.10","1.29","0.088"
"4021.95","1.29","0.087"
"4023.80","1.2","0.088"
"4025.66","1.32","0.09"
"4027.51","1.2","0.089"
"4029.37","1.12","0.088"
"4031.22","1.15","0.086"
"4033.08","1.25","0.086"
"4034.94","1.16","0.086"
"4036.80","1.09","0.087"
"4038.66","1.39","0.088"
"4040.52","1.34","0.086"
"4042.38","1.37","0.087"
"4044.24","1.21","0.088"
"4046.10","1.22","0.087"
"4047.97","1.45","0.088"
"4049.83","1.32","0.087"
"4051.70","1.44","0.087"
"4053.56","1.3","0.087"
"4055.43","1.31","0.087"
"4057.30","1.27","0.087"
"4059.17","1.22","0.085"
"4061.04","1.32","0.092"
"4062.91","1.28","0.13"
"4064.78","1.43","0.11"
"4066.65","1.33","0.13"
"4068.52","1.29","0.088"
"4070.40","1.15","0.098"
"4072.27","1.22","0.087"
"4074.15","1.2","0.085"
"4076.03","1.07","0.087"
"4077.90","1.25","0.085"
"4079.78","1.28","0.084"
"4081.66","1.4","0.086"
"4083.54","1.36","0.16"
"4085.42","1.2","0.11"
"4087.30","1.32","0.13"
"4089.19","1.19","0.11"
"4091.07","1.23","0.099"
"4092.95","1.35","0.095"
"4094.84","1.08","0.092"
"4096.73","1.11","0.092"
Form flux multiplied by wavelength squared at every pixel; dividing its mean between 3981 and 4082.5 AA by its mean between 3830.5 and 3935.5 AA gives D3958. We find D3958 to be 1.25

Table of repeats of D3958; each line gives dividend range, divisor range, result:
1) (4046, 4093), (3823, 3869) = 1.40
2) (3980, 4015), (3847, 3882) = 1.19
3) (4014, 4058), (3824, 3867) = 1.38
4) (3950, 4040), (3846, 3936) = 1.07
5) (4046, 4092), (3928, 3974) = 1.44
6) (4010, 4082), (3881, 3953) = 1.23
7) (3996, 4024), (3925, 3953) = 1.26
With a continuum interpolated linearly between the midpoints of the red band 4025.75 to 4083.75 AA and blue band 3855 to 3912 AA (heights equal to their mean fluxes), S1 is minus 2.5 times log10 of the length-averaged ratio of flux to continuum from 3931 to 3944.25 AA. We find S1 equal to 0.15 mag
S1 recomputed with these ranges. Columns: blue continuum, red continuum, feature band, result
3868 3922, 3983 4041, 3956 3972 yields 0.44 mag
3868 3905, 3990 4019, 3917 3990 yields 0.18 mag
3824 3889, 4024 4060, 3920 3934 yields 0.09 mag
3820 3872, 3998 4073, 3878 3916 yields -0.03 mag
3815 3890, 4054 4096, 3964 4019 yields 0.06 mag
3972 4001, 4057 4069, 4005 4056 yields -0.03 mag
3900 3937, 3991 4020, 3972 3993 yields 0.12 mag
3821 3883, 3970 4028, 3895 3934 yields -0.04 mag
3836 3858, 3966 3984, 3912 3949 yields -0.21 mag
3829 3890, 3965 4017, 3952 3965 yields 0.12 mag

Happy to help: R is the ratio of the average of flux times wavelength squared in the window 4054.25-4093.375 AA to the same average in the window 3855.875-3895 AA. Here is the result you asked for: 1.3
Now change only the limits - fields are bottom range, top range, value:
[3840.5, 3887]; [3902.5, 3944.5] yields 1.05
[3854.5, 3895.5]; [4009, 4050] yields 1.24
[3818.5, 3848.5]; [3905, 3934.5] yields 1.26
